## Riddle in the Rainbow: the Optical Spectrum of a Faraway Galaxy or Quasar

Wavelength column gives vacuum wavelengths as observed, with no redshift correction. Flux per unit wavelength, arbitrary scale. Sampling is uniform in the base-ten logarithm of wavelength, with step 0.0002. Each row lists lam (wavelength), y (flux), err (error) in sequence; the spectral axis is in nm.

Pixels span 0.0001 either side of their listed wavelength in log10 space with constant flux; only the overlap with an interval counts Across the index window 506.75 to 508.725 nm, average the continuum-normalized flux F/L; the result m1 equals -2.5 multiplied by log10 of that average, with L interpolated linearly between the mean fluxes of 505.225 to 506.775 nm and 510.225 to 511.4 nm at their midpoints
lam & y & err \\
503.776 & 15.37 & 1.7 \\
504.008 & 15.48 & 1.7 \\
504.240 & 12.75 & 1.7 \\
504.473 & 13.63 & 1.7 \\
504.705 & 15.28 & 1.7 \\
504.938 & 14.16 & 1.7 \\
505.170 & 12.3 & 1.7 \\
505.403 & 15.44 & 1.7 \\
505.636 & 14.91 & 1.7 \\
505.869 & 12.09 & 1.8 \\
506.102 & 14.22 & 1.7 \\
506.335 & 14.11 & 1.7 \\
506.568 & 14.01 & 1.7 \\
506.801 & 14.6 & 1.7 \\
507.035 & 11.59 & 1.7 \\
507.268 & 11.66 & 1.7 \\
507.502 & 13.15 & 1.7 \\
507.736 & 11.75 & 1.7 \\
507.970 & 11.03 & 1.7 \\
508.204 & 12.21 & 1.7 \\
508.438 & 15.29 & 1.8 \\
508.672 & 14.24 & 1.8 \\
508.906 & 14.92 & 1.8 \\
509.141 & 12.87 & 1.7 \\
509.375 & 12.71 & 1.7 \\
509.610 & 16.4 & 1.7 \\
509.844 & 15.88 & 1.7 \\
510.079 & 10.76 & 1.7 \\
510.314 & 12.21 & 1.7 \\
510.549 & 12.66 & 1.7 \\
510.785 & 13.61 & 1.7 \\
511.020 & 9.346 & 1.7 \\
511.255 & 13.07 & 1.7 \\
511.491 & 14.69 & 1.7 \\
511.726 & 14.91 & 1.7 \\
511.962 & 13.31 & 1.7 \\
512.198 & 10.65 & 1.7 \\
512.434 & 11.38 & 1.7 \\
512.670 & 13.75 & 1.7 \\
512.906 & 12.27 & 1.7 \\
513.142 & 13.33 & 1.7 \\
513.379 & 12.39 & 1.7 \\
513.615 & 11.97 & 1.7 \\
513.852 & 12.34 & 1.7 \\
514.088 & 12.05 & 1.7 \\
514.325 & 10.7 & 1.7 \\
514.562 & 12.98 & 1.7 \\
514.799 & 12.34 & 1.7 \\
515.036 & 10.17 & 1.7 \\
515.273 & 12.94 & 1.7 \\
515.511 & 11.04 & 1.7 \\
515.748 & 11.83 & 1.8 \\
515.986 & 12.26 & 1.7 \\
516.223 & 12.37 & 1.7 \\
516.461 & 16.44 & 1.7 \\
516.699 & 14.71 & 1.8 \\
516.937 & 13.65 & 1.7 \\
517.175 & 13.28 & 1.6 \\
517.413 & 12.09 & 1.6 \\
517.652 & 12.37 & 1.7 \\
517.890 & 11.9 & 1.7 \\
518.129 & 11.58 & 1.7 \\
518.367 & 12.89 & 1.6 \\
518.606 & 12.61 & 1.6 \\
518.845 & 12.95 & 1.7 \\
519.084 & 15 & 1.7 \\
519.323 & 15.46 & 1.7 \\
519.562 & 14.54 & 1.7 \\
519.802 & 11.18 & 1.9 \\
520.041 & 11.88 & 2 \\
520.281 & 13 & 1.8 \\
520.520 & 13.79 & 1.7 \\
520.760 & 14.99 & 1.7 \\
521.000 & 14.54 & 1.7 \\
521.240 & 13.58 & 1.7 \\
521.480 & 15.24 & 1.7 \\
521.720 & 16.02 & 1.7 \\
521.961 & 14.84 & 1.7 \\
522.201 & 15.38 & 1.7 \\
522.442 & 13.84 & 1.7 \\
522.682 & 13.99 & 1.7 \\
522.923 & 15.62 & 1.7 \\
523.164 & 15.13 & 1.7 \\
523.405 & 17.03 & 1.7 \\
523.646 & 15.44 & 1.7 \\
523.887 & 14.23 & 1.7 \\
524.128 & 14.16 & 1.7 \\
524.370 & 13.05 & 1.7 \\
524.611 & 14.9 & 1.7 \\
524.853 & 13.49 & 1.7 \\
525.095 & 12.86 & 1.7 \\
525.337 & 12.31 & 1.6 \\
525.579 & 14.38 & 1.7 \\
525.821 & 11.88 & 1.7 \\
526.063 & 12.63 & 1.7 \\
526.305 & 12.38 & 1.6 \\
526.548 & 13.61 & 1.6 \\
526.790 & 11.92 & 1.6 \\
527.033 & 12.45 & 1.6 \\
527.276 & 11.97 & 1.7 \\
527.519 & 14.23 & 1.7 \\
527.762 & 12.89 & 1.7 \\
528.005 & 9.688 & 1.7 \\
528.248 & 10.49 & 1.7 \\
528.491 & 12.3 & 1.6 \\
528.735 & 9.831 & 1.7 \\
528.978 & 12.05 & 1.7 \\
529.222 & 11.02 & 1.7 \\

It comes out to 0.06 mag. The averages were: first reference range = 14.1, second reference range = 12.2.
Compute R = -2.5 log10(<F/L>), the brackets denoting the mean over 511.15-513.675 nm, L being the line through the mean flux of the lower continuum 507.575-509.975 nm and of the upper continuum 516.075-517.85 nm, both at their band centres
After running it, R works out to 0.06 mag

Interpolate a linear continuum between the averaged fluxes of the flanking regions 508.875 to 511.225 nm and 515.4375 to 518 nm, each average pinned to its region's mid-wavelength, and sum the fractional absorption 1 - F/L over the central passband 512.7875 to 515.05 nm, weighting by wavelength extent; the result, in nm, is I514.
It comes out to 0.15 nm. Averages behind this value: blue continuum 13.1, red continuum 12.9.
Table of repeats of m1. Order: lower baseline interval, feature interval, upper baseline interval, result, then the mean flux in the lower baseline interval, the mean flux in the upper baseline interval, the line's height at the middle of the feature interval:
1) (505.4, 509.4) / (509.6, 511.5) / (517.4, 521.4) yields 0.03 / 13.3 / 13.2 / 13.3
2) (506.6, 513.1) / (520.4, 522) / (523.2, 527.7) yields -0.10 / 13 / 13.5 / 13.4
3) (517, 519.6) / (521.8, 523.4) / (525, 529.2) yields -0.18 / 13.1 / 12.2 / 12.7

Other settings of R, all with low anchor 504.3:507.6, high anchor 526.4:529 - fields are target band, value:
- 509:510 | -0.077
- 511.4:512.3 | -0.018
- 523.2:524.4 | -0.215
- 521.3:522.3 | -0.225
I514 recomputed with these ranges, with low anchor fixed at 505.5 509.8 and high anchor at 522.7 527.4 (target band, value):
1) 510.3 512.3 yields 0.11 nm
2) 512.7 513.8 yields 0.08 nm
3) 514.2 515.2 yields 0.14 nm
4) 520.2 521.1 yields -0.03 nm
